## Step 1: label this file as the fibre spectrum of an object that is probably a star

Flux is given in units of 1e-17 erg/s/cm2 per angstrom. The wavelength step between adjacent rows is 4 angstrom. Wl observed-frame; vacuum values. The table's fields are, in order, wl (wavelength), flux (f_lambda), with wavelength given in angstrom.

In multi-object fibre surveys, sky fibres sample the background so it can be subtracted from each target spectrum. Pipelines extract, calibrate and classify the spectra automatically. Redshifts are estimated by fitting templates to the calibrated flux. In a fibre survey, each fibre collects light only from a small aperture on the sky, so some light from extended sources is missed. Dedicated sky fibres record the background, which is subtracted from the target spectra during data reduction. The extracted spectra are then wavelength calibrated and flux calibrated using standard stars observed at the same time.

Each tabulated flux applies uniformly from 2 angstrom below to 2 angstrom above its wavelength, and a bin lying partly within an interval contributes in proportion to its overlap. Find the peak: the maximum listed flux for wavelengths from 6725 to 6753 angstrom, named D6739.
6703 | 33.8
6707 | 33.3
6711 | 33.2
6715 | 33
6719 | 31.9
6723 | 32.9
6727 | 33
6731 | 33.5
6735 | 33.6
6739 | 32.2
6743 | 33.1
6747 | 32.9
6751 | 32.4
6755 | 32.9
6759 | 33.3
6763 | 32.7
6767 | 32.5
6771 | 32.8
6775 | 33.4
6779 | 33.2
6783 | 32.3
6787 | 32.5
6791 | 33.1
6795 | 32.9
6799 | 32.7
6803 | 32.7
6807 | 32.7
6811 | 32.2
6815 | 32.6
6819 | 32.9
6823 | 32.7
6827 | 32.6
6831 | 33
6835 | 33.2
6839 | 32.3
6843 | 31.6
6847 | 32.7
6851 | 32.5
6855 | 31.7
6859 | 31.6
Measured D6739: 33.6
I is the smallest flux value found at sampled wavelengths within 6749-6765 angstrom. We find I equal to 32.4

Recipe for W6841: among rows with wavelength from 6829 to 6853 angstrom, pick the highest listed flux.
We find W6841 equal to 33.2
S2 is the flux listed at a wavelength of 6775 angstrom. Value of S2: 33.4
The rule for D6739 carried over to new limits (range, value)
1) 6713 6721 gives 33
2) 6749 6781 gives 33.4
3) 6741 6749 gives 33.1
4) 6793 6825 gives 32.9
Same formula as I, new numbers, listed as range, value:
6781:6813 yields 32.2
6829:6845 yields 31.6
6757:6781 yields 32.5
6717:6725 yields 31.9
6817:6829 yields 32.6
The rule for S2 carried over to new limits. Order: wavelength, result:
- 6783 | 32.3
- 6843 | 31.6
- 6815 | 32.6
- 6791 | 33.1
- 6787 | 32.5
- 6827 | 32.6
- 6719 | 31.9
